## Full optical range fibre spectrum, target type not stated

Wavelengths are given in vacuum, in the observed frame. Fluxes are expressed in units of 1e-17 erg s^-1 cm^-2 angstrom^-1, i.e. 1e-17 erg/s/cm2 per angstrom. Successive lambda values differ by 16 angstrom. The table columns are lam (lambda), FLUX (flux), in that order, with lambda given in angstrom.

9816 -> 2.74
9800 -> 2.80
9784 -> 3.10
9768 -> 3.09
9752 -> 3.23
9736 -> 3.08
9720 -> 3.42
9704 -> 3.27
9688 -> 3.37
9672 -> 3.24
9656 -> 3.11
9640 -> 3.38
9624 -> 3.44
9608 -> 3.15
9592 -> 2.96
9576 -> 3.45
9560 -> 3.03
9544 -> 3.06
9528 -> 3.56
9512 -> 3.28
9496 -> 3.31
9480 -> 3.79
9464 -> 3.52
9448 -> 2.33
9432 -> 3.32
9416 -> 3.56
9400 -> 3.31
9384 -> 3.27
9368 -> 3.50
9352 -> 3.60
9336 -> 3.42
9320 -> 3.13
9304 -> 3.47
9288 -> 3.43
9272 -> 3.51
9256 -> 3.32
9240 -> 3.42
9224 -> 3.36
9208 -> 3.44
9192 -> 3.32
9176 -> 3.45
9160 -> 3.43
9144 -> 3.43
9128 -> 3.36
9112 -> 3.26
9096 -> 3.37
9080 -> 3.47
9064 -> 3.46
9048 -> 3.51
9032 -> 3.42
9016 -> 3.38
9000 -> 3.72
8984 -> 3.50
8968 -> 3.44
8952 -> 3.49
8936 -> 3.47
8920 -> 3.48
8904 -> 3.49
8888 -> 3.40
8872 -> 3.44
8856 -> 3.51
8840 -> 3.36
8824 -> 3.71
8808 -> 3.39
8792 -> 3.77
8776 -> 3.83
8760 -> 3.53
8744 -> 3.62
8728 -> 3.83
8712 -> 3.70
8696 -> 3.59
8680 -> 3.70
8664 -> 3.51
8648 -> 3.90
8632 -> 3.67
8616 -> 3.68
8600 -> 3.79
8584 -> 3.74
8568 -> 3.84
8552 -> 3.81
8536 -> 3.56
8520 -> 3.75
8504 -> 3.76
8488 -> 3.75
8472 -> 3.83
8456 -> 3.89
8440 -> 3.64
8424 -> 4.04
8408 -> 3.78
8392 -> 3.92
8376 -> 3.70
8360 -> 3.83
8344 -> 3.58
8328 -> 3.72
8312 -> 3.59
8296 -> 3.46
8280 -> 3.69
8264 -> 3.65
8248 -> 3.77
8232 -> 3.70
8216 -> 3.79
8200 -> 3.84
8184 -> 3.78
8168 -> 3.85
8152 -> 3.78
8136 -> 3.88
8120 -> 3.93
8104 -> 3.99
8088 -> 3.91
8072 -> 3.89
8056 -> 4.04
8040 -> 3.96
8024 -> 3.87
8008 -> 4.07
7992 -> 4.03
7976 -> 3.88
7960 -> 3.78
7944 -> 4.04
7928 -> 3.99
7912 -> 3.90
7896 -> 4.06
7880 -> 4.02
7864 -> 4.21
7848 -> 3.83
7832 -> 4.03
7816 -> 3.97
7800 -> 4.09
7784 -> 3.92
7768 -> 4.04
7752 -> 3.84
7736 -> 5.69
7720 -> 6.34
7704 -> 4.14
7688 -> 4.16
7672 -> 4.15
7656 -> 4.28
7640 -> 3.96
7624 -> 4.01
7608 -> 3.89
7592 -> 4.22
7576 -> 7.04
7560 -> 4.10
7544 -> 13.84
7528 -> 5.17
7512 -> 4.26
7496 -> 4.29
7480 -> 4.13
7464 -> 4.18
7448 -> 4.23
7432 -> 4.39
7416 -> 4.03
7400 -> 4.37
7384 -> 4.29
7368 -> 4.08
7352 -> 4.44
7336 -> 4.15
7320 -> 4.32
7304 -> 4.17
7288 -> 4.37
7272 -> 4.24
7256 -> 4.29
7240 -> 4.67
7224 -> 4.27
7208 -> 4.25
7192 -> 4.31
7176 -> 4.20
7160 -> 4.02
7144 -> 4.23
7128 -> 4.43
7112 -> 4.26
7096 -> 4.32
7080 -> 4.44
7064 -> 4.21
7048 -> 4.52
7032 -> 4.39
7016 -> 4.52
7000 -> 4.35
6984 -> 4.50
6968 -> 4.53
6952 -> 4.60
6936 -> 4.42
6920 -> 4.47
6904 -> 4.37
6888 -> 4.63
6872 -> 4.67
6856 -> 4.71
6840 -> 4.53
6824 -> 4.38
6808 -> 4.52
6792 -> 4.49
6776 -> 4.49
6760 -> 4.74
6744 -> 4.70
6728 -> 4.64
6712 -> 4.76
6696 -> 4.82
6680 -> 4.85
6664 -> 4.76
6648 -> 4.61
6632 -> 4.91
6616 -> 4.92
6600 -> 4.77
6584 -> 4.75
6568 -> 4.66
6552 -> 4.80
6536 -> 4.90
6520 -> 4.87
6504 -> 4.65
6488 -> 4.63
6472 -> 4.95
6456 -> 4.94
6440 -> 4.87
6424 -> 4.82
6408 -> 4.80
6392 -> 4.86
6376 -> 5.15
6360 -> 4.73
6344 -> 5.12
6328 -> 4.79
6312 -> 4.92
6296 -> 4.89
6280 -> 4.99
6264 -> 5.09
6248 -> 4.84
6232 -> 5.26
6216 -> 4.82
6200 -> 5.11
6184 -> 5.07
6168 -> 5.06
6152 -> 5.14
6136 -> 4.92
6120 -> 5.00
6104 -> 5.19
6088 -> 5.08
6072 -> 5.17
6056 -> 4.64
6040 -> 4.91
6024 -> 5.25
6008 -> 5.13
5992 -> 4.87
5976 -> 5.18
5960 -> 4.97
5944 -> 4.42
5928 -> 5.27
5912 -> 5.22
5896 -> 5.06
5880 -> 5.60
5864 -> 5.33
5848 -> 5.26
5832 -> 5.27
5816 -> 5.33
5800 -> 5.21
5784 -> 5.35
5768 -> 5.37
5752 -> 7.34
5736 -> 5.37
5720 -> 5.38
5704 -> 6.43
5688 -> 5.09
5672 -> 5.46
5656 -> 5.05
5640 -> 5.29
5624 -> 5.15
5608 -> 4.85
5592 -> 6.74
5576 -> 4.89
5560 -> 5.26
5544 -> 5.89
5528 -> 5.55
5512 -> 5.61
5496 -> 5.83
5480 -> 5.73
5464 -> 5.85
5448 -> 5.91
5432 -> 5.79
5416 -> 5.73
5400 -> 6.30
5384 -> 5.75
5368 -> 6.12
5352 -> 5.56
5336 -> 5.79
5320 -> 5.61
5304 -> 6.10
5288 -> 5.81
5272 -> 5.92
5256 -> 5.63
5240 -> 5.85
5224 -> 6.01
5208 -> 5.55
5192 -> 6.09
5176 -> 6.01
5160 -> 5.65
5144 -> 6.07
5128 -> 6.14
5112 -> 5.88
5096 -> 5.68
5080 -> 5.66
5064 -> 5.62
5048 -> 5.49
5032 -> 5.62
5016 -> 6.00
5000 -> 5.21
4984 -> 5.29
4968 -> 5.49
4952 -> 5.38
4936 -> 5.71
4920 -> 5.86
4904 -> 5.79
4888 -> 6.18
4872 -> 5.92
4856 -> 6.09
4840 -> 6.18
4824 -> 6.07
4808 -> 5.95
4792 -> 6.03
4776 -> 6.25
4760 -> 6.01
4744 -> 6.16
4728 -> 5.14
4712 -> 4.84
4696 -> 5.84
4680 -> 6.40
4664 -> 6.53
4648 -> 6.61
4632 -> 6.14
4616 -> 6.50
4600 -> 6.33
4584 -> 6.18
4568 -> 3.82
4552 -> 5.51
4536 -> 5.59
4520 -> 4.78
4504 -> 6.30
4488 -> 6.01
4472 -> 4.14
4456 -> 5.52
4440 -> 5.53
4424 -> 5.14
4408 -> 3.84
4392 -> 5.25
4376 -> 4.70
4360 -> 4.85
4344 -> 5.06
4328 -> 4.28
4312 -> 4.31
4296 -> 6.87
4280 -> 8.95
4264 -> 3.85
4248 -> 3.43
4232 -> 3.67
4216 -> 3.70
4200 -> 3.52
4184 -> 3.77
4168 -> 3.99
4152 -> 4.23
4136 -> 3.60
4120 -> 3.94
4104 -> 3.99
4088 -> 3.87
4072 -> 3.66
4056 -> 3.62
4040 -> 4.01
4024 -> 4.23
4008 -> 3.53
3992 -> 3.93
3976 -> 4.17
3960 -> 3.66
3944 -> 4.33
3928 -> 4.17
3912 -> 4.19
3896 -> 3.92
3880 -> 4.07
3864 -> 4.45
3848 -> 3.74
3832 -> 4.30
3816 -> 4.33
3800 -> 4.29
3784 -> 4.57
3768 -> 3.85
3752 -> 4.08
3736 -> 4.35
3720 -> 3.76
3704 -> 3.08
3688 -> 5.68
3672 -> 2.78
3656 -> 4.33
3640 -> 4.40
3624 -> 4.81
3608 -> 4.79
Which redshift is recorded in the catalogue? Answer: 0.150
